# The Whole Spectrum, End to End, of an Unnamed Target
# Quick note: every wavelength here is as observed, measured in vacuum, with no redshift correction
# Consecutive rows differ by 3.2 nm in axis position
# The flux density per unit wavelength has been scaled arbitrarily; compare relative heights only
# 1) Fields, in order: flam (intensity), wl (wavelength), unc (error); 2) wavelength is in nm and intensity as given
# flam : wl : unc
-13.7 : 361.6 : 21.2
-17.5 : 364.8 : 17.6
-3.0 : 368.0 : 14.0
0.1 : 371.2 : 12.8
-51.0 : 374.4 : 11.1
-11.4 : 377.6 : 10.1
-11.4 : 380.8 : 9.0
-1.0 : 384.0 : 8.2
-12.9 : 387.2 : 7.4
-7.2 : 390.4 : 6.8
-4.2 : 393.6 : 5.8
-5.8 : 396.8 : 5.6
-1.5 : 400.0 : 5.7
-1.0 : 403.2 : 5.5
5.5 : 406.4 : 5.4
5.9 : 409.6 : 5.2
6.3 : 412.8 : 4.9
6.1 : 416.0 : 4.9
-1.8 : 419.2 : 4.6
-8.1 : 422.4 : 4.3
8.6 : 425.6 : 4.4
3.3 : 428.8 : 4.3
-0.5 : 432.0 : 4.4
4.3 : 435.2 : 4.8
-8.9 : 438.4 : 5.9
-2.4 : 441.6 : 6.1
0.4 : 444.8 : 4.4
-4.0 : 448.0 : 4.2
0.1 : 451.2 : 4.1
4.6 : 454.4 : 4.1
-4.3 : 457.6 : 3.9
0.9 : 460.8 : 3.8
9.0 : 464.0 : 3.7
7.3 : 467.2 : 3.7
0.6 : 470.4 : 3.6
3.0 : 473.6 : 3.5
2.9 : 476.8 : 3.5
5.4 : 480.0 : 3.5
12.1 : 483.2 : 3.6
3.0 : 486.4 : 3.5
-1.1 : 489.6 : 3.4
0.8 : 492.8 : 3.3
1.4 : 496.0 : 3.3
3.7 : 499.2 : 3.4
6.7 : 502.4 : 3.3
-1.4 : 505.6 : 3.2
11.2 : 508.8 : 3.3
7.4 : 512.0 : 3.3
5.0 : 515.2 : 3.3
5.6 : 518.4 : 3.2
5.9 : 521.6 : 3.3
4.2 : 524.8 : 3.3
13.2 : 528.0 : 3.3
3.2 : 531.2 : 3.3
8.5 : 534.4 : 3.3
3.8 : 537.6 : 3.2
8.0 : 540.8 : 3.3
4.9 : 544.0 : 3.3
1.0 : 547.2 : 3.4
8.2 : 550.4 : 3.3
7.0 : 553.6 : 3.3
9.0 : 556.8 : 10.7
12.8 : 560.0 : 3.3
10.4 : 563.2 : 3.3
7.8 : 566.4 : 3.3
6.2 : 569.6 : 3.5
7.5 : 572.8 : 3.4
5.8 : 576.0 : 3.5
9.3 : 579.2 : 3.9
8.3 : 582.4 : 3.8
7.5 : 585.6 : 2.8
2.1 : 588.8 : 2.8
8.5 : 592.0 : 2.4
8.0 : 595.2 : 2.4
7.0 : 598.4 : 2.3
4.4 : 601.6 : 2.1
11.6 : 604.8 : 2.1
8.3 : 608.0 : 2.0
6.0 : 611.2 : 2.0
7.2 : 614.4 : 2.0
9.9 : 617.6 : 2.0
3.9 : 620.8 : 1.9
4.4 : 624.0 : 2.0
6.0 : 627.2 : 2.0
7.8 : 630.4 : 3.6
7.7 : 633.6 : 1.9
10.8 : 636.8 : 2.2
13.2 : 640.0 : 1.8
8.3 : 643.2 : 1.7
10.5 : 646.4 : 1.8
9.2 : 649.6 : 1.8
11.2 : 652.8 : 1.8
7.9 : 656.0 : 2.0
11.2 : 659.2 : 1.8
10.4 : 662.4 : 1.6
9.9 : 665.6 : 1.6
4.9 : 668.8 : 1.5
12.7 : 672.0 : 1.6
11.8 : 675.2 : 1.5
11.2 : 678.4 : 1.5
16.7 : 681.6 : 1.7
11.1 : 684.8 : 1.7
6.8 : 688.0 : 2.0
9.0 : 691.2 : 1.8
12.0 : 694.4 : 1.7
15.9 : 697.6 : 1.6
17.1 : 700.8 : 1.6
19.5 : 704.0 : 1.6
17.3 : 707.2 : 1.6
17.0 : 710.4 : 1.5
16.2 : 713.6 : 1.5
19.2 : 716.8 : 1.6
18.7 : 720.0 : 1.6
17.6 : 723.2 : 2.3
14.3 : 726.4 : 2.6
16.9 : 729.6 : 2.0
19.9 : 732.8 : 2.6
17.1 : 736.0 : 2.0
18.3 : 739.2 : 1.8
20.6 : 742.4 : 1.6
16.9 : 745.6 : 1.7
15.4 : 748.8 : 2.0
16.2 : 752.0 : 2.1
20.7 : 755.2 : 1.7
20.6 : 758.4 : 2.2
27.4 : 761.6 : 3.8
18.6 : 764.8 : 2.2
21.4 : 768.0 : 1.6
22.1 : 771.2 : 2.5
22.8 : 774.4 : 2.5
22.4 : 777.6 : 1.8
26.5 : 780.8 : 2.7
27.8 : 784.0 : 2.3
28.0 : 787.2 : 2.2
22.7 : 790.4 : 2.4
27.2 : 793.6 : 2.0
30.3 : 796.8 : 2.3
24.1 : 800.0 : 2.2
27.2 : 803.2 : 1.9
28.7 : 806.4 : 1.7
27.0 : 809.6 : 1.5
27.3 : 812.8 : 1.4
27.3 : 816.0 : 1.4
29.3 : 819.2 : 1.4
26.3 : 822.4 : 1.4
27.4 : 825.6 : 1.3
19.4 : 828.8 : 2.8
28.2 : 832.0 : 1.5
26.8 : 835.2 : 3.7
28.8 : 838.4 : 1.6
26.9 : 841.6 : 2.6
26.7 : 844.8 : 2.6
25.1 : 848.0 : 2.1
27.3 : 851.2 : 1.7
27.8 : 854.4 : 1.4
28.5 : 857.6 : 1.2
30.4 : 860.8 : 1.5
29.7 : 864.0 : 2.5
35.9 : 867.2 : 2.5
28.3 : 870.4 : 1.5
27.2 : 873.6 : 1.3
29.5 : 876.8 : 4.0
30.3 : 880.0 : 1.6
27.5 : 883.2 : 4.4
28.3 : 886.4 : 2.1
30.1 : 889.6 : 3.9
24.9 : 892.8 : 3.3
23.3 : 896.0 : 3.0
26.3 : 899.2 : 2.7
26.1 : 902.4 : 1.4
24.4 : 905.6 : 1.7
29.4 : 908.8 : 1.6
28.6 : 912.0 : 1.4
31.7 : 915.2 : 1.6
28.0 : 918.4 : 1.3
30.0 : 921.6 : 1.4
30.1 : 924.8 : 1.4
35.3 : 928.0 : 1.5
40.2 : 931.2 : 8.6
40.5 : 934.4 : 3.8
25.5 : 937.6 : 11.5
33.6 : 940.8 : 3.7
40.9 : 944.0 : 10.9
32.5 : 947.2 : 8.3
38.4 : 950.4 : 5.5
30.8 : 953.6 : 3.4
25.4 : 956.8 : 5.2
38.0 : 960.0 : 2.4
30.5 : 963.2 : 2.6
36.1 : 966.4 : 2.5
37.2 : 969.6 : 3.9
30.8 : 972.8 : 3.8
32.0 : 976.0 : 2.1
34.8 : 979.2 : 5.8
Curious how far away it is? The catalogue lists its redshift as 0.75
